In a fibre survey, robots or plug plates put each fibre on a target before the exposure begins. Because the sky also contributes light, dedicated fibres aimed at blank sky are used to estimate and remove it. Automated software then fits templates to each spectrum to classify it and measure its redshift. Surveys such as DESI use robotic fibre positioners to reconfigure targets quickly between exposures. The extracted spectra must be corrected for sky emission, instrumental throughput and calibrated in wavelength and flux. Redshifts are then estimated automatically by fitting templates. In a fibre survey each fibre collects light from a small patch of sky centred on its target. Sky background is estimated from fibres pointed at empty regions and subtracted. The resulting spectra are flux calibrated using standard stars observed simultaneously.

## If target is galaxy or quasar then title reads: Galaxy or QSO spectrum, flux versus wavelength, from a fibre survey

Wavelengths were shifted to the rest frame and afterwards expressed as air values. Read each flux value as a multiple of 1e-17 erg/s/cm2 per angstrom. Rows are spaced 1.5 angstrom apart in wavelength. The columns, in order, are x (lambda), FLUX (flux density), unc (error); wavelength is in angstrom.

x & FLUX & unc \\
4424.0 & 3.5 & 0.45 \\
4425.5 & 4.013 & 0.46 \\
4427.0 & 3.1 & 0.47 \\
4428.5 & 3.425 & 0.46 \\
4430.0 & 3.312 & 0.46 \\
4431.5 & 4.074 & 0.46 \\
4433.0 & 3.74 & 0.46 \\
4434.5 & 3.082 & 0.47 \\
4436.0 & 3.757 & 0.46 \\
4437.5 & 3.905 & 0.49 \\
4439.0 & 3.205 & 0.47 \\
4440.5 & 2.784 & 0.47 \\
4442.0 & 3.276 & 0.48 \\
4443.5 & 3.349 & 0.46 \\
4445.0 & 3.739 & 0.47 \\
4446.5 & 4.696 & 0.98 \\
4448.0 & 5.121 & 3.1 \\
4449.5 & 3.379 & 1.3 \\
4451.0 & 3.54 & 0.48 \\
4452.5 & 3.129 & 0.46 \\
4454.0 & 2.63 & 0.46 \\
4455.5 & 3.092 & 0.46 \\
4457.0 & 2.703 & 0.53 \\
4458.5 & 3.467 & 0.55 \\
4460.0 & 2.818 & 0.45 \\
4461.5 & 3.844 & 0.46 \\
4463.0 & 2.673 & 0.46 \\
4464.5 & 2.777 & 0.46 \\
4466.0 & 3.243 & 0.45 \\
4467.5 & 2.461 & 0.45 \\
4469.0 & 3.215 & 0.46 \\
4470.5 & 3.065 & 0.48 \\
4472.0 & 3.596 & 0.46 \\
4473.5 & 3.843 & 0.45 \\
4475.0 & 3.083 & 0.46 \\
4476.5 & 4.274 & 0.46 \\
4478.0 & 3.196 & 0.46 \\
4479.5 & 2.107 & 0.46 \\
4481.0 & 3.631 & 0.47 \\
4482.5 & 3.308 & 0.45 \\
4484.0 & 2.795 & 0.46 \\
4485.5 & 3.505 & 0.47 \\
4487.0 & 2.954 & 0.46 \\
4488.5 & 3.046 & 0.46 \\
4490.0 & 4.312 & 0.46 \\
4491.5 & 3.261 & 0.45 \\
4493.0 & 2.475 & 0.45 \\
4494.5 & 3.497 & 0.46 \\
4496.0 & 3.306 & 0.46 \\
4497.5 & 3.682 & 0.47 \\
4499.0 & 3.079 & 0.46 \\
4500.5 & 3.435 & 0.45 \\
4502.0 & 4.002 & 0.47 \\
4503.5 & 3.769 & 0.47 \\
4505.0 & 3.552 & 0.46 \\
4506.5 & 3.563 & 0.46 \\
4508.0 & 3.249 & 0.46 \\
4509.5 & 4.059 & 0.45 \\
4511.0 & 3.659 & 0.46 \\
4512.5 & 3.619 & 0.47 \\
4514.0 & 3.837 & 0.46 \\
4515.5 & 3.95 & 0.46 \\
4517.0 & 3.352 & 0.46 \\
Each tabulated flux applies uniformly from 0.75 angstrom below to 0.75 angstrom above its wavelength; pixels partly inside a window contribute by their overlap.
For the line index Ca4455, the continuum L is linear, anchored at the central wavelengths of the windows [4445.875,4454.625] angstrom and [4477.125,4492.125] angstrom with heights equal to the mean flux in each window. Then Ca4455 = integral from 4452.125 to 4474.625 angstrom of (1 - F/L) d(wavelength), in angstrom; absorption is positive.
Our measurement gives 2.8 angstrom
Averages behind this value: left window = 3.75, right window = 3.22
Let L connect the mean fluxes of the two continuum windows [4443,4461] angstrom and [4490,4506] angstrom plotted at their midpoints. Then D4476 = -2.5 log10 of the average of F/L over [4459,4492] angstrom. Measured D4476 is 0.08 mag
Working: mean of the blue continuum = 3.48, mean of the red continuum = 3.45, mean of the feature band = 3.23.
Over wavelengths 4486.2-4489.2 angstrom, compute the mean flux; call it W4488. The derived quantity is 3.01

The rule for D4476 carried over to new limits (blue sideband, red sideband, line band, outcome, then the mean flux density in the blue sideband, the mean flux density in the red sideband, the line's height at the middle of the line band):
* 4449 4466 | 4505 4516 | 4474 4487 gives 0.040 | 3.1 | 3.69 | 3.35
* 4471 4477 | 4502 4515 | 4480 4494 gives 0.134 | 3.65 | 3.69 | 3.66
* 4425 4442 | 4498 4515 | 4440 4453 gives -0.059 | 3.47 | 3.63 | 3.5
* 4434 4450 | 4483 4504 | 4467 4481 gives 0.077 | 3.68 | 3.36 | 3.48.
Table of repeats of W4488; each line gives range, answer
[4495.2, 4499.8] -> 3.36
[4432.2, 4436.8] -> 3.54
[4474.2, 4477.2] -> 3.67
